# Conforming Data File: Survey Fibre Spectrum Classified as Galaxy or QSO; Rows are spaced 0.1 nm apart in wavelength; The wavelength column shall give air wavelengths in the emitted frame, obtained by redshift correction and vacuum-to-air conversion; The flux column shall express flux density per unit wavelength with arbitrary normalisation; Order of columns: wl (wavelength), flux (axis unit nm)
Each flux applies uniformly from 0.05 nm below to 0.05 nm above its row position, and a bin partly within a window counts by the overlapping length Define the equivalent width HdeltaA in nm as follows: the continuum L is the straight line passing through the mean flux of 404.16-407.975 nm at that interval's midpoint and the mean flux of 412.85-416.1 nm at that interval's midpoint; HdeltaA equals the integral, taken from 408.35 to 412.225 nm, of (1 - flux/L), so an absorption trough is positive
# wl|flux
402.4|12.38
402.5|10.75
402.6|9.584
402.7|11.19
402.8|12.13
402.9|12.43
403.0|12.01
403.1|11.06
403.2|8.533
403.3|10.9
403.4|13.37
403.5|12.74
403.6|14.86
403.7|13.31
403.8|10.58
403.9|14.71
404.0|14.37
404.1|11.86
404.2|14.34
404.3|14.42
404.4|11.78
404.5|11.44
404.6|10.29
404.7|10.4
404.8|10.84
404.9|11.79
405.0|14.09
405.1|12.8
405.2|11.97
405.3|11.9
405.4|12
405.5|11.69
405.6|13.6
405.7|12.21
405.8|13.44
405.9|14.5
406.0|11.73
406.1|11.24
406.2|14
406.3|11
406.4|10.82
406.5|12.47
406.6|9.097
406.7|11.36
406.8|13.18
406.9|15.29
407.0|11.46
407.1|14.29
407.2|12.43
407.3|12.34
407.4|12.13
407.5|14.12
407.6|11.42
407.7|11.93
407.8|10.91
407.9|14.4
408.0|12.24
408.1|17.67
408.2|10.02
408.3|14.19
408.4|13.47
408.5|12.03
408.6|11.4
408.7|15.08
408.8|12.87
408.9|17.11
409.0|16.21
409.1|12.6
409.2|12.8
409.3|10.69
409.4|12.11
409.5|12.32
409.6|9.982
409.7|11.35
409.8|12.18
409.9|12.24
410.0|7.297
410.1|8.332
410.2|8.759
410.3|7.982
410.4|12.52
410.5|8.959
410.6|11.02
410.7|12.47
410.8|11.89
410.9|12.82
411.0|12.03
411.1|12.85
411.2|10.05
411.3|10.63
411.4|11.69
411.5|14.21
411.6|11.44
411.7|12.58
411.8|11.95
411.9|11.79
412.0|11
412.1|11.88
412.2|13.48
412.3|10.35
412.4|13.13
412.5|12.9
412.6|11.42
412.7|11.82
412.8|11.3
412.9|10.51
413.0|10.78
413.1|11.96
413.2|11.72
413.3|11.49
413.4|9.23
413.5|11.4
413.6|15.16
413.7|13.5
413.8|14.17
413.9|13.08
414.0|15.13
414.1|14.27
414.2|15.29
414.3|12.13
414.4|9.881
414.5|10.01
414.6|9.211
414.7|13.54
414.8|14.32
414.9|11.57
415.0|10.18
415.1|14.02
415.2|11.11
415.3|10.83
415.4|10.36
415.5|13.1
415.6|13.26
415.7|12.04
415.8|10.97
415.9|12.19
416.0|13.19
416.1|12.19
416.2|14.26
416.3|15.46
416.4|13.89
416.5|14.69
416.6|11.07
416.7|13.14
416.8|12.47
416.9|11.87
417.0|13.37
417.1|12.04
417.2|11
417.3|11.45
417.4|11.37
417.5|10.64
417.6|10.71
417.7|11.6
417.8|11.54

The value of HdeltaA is 0.13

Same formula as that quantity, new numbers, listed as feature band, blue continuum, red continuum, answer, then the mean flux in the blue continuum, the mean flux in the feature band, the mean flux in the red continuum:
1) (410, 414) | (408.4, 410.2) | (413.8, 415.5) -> 0.18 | 12.1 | 11.6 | 12.3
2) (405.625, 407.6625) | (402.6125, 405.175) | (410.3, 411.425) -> -0.10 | 12.2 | 12.4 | 11.4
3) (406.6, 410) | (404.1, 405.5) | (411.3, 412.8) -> -0.17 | 12.1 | 12.7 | 12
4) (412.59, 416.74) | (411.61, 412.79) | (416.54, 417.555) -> -0.15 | 12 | 12.4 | 11.9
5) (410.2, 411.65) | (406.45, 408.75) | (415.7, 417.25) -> 0.16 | 12.7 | 11.4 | 12.8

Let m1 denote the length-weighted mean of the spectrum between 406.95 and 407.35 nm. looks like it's 12.6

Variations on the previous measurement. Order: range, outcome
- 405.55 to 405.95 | 13.4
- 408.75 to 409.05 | 15.4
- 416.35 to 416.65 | 13.2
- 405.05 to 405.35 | 12.2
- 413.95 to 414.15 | 14.7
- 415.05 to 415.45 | 11.6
